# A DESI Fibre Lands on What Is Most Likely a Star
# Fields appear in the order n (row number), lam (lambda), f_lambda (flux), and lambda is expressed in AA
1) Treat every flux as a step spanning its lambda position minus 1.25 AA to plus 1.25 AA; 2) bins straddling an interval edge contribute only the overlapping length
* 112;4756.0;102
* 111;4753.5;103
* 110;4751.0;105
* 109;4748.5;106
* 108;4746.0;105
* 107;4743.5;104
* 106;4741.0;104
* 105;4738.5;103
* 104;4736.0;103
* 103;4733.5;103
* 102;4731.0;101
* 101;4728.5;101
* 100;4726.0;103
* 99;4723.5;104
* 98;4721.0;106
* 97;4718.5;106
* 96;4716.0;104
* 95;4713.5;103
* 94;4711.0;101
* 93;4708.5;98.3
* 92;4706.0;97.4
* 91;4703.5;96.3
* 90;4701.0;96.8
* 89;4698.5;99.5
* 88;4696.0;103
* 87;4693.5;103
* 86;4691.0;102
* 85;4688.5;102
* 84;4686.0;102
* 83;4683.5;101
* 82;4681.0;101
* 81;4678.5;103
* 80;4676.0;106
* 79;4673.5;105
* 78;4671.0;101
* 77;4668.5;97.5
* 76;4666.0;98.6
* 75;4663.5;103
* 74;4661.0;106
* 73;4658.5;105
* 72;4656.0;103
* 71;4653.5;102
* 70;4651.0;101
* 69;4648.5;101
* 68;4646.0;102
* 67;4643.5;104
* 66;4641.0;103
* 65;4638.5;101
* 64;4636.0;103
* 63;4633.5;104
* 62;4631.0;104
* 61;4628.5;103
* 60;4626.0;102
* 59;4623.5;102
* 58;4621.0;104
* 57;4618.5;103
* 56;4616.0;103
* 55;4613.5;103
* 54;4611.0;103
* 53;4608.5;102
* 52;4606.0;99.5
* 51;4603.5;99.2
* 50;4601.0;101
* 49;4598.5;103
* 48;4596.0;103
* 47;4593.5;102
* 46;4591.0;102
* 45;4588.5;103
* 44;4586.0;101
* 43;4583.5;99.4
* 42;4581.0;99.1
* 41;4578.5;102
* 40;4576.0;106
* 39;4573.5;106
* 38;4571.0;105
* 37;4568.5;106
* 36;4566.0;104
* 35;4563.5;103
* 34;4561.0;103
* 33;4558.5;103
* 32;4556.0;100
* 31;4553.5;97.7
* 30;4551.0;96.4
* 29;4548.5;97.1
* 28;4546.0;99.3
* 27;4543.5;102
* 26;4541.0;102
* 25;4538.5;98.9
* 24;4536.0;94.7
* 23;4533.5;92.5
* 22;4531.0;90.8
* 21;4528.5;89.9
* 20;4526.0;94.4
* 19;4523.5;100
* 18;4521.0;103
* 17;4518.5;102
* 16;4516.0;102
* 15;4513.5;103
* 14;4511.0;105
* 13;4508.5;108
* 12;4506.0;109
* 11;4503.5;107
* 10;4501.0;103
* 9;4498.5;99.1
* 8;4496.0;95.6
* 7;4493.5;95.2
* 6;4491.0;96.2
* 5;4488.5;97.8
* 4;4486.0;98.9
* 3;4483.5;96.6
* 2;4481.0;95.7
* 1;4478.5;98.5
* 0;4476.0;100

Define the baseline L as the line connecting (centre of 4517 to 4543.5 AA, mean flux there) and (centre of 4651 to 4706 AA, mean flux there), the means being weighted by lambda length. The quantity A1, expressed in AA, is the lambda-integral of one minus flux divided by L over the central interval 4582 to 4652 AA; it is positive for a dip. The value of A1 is -1.70 AA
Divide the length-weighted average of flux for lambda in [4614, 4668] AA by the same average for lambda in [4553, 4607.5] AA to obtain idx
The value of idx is 1.0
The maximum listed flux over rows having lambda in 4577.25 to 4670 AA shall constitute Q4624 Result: 106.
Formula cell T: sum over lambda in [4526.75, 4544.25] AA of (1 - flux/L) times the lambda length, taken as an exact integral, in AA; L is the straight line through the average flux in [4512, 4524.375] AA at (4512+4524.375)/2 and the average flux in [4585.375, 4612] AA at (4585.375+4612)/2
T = 1.1 AA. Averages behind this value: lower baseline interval 102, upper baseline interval 102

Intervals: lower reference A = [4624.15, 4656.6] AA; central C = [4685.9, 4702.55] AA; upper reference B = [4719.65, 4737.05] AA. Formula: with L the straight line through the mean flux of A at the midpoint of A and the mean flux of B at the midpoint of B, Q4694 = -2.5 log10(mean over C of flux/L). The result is 0.02 mag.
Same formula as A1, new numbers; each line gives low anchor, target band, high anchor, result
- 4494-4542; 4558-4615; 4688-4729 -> -1.2 AA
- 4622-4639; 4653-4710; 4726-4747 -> 0.8 AA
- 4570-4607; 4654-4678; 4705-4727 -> -0.1 AA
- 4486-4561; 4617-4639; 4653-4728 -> -0.4 AA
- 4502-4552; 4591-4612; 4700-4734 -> -0.2 AA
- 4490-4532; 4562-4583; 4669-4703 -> -0.6 AA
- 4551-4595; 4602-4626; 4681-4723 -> 0.0 AA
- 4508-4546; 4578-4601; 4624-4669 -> -0.2 AA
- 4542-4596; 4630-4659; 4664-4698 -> -0.2 AA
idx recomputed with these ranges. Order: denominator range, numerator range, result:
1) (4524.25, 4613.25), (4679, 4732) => 1.01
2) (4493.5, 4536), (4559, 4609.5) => 1.03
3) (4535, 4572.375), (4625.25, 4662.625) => 1.02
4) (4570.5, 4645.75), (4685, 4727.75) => 0.99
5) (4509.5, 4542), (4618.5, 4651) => 1.04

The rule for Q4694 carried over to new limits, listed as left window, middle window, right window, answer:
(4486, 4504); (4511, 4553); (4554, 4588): 0.03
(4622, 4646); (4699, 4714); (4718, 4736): 0.05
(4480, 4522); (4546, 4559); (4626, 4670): 0.03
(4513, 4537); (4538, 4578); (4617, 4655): -0.03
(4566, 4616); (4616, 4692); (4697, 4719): -0.01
